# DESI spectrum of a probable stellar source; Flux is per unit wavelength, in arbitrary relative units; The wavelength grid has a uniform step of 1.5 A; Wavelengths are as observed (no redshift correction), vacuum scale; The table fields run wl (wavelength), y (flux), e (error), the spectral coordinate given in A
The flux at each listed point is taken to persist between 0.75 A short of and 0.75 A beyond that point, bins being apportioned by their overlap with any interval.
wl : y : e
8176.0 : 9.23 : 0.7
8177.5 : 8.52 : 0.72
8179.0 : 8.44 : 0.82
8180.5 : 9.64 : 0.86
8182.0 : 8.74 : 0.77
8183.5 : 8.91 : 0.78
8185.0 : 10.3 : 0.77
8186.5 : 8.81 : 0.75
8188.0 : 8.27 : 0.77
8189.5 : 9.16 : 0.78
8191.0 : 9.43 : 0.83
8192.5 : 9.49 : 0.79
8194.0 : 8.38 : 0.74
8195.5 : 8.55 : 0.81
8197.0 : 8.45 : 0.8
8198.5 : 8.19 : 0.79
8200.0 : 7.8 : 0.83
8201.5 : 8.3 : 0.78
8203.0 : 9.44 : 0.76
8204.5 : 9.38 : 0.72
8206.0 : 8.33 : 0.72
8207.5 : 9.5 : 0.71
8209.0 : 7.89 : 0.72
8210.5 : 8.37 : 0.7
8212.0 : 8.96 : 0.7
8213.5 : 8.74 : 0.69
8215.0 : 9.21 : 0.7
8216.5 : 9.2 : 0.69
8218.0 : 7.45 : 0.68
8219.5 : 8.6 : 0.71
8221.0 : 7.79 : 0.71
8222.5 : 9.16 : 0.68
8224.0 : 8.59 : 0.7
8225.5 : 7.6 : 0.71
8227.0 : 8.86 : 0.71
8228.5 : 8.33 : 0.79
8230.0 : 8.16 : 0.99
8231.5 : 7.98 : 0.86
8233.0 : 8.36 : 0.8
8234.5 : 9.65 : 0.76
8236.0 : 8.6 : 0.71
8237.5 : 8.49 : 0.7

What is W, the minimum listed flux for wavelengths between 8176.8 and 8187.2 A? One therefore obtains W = 8.44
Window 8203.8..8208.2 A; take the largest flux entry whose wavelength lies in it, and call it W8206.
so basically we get 9.5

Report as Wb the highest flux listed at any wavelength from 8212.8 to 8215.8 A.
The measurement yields 9.21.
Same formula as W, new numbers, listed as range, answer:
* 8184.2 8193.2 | 8.27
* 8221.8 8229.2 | 7.6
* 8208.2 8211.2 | 7.89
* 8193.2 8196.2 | 8.38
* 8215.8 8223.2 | 7.45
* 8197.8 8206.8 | 7.8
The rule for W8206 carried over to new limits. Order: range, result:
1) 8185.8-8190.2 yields 9.16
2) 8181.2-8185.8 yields 10.3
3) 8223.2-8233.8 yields 8.86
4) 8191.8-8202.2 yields 9.49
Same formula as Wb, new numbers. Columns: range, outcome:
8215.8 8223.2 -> 9.2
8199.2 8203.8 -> 9.44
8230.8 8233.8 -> 8.36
